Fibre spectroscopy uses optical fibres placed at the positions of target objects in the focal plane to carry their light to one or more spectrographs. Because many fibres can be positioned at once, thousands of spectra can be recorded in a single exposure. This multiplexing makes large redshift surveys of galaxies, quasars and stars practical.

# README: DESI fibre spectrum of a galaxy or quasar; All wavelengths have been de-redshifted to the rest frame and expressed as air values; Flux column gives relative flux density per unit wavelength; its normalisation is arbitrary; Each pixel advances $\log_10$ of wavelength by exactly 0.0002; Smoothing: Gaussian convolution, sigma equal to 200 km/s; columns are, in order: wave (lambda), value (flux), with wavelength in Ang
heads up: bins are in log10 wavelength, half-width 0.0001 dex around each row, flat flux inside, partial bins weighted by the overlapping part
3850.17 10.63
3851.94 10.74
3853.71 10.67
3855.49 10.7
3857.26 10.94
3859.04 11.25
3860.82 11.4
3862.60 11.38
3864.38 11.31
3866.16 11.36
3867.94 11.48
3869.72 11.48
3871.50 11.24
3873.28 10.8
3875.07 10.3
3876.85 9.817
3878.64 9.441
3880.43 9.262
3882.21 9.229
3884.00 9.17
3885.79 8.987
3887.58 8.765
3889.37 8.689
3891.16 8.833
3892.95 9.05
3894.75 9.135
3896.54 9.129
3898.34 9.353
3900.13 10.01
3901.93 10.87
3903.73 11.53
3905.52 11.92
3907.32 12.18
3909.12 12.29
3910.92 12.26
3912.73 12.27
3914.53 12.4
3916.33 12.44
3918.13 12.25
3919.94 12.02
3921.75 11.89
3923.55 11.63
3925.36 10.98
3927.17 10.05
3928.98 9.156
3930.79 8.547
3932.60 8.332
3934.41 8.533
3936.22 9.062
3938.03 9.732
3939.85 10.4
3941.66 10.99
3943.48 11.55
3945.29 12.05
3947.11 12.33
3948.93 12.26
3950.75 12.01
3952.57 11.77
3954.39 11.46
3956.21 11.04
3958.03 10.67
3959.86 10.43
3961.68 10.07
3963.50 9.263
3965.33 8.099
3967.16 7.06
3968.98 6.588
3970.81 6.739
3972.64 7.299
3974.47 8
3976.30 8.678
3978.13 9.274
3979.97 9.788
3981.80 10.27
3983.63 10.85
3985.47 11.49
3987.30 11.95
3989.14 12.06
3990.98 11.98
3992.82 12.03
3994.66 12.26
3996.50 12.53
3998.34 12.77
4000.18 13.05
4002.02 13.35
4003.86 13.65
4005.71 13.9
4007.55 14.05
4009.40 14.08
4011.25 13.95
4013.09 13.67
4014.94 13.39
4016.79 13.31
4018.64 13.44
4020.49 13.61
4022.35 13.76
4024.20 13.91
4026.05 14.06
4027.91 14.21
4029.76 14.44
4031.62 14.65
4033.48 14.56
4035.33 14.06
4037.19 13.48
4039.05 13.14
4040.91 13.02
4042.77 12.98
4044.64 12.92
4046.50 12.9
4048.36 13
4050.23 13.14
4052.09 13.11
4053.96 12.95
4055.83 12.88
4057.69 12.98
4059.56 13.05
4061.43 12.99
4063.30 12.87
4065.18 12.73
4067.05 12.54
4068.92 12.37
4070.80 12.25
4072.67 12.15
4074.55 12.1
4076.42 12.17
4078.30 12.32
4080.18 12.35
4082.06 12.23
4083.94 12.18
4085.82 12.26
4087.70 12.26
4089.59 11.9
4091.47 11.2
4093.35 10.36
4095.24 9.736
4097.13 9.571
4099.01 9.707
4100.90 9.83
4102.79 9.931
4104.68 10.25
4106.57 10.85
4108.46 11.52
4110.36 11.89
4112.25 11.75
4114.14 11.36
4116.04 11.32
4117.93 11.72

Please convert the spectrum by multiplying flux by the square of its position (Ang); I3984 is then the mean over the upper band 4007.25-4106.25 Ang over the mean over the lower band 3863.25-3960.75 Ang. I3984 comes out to 1.27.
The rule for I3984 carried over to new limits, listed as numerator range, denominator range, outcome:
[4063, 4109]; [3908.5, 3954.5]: 1.12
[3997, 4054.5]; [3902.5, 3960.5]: 1.28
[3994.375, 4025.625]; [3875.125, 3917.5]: 1.38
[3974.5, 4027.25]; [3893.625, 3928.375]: 1.16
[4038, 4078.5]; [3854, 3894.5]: 1.37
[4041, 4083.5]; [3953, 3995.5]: 1.34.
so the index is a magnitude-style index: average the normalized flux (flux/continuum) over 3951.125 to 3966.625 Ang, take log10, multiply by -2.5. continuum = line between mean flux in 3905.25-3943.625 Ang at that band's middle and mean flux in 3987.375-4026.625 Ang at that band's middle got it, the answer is 0.15 mag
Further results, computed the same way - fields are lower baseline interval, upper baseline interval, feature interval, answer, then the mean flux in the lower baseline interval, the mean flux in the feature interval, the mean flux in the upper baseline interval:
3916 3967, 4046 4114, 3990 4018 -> -0.18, 10.6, 13.2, 11.9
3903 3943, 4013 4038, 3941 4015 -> 0.13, 10.9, 11.2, 13.9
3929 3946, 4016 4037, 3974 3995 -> 0.13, 9.85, 10.7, 14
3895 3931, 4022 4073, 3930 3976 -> 0.20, 11.2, 9.76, 13.3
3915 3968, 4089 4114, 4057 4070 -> -0.20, 10.6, 12.8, 10.7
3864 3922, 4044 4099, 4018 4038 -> -0.19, 10.6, 14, 12.2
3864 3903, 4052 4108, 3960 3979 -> 0.29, 9.88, 8.2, 11.8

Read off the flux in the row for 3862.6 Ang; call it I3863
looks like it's 11.38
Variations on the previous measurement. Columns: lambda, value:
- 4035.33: 14.06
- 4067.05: 12.54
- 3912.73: 12.27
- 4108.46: 11.52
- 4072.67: 12.15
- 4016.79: 13.31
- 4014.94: 13.39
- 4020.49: 13.61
